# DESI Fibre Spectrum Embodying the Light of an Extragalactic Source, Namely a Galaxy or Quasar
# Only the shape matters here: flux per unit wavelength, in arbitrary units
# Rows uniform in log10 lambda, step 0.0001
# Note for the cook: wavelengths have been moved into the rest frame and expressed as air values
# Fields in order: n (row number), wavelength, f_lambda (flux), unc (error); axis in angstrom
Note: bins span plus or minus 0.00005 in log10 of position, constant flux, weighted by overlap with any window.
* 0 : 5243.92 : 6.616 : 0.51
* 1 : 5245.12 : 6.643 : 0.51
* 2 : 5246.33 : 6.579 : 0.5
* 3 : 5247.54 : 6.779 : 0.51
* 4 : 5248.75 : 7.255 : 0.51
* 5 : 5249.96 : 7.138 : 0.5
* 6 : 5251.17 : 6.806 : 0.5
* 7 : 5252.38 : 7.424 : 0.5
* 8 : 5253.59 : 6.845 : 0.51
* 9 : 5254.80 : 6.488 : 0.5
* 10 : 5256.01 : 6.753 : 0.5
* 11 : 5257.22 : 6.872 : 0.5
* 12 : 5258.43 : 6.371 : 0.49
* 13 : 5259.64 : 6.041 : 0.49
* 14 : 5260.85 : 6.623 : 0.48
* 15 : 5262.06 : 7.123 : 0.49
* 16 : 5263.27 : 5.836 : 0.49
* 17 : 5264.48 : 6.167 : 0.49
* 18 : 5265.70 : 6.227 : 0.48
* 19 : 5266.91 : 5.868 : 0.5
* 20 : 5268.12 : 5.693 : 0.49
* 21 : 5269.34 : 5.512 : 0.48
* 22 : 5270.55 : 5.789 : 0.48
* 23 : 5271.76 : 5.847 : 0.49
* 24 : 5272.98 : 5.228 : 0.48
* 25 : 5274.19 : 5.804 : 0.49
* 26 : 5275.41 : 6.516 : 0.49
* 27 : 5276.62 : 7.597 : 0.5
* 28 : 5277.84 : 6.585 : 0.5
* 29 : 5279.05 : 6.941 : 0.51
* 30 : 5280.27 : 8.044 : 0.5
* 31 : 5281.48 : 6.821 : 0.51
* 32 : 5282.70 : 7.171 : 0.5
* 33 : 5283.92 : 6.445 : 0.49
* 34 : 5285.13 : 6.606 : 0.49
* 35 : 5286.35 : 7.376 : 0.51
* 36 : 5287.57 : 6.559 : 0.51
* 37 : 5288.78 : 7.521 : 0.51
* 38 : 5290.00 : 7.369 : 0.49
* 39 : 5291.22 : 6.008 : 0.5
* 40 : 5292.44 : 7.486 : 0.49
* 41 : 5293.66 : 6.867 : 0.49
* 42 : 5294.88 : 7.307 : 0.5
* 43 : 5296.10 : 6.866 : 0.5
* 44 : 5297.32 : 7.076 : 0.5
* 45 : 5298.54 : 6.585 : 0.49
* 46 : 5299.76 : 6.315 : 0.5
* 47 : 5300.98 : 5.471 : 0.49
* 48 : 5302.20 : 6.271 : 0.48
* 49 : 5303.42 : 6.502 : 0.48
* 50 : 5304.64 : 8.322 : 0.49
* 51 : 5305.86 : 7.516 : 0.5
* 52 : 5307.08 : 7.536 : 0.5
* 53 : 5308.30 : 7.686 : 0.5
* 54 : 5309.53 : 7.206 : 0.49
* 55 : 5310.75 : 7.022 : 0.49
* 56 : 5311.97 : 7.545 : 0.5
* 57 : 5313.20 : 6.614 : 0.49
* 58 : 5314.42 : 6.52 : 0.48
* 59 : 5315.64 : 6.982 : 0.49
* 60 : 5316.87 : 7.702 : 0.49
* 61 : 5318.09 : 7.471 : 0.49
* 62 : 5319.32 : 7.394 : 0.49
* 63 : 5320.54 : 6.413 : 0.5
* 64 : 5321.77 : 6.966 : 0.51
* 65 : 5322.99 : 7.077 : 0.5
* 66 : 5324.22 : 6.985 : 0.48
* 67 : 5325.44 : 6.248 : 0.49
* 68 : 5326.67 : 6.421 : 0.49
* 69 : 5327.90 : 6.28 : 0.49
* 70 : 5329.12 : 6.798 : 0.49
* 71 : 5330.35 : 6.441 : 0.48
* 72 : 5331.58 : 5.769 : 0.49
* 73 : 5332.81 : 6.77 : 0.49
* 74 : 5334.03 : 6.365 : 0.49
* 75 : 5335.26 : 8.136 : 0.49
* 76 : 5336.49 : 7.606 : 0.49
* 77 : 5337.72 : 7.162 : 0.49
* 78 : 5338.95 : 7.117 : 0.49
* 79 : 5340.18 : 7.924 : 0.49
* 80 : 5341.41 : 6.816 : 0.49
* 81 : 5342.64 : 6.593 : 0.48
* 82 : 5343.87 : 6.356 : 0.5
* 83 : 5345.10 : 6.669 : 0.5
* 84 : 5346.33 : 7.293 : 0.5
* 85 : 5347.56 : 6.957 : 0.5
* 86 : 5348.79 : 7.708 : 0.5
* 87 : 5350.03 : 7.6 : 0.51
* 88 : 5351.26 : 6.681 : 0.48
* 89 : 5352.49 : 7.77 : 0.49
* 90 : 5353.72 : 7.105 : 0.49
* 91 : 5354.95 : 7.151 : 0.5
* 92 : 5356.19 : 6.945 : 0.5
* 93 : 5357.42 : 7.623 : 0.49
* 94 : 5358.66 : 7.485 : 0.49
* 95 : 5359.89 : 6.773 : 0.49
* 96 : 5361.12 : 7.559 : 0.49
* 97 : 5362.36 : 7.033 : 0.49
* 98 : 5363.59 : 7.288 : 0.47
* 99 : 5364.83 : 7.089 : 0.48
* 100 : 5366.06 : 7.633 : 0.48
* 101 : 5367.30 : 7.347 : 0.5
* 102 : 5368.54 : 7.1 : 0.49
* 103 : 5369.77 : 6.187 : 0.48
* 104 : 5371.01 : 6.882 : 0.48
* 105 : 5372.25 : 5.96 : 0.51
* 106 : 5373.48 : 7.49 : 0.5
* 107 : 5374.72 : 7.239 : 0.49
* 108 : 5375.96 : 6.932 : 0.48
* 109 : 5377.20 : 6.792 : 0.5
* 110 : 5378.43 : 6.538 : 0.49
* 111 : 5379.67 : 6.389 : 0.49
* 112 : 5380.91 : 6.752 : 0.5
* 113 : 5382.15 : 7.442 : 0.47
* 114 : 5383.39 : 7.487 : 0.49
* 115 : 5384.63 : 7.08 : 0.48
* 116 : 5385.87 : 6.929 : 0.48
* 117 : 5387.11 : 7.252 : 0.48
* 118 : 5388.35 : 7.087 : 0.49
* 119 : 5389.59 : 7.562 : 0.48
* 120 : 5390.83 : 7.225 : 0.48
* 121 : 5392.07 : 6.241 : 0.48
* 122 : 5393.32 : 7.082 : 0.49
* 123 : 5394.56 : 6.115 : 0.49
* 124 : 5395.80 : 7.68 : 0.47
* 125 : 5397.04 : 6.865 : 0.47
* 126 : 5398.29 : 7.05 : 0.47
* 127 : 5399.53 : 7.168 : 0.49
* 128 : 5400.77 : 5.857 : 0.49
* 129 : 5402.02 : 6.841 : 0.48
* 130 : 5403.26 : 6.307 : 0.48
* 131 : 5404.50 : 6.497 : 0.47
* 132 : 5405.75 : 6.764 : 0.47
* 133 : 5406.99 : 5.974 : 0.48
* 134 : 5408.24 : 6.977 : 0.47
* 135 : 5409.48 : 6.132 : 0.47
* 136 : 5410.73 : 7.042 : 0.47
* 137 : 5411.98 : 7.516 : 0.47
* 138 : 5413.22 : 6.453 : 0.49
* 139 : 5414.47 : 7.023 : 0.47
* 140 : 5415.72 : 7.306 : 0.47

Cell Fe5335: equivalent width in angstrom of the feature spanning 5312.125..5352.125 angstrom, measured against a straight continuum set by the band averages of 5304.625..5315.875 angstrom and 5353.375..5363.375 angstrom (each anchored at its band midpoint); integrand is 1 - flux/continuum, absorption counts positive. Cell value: 1.6 angstrom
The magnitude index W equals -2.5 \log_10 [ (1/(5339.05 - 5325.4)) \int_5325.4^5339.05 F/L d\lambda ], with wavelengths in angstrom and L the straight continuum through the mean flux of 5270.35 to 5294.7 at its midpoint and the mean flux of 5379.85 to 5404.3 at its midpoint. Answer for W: 0.01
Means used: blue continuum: 6.75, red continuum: 6.93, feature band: 6.77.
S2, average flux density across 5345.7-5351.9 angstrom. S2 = 7.25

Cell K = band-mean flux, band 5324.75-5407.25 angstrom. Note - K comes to 6.95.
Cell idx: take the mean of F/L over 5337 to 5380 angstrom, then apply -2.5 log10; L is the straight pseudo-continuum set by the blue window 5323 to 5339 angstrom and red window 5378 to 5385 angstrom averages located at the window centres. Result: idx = -0.03 mag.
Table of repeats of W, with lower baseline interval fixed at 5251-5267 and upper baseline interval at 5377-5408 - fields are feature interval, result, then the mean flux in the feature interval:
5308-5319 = -0.081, 7.18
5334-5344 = -0.074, 7.2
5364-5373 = -0.018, 6.9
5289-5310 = -0.053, 6.97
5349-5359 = -0.084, 7.3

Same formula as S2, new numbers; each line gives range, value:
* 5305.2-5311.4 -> 7.41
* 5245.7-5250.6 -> 6.92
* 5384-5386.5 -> 7.01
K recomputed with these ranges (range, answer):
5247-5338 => 6.77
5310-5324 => 7.06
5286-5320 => 7.04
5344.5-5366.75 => 7.24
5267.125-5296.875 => 6.66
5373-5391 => 7.07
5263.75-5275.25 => 5.82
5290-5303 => 6.66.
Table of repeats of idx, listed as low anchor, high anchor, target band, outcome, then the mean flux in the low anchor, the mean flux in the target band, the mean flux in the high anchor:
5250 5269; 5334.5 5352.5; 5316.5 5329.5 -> 0.02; 6.48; 6.88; 7.2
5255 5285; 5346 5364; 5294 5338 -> -0.01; 6.42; 6.92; 7.26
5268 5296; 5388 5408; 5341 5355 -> -0.05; 6.68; 7.06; 6.77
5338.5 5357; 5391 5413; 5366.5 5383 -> 0.01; 7.12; 6.87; 6.72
